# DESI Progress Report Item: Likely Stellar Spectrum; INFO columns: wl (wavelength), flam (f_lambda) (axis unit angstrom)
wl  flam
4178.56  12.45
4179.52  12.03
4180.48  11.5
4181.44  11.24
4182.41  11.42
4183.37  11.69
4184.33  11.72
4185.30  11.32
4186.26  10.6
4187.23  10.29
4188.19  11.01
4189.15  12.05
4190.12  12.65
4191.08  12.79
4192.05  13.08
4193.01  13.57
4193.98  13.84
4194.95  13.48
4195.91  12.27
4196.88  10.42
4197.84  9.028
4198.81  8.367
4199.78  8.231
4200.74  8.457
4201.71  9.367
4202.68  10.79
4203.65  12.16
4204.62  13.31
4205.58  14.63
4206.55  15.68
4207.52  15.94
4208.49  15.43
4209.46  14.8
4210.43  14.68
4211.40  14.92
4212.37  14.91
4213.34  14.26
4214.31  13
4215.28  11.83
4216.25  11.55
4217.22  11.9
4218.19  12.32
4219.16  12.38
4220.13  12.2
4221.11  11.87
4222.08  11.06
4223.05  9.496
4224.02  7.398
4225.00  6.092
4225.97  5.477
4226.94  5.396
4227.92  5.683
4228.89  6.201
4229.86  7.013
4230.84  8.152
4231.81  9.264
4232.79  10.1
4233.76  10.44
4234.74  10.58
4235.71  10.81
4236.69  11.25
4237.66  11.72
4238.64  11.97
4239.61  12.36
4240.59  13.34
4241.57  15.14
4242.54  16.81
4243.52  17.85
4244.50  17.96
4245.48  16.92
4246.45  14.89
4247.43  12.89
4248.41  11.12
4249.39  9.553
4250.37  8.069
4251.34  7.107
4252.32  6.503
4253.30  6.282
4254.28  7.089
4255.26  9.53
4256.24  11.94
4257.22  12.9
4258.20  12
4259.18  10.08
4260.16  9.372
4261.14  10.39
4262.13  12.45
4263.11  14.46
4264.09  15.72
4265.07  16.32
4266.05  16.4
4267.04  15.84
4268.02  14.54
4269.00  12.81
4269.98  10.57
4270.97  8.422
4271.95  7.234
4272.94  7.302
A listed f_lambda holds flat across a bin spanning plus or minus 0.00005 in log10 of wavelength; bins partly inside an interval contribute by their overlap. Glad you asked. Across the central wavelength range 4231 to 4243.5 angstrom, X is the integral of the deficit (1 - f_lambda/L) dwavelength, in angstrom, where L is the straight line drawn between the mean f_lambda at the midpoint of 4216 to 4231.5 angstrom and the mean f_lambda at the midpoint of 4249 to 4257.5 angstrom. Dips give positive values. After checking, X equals -4.6 angstrom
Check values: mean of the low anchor 8.97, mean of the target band 12.1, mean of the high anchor 8.67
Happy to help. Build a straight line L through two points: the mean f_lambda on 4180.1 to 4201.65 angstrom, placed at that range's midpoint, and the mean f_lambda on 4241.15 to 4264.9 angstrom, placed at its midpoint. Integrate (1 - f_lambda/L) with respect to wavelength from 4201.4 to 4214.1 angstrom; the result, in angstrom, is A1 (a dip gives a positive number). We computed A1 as -2.74 angstrom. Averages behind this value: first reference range 11.3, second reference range 12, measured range 14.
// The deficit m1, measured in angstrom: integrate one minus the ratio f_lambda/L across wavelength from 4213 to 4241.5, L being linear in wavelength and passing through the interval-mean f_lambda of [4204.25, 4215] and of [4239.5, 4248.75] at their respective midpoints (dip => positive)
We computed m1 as 8.9 angstrom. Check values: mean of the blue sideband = 14.7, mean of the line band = 10.2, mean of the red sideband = 15.1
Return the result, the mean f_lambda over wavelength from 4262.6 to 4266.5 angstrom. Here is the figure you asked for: 15.7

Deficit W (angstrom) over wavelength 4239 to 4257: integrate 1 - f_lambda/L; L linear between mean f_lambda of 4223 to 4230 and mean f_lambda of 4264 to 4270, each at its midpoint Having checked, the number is -2.4 angstrom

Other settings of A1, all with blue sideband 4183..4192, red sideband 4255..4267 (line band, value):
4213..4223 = 0.0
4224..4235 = 4.2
